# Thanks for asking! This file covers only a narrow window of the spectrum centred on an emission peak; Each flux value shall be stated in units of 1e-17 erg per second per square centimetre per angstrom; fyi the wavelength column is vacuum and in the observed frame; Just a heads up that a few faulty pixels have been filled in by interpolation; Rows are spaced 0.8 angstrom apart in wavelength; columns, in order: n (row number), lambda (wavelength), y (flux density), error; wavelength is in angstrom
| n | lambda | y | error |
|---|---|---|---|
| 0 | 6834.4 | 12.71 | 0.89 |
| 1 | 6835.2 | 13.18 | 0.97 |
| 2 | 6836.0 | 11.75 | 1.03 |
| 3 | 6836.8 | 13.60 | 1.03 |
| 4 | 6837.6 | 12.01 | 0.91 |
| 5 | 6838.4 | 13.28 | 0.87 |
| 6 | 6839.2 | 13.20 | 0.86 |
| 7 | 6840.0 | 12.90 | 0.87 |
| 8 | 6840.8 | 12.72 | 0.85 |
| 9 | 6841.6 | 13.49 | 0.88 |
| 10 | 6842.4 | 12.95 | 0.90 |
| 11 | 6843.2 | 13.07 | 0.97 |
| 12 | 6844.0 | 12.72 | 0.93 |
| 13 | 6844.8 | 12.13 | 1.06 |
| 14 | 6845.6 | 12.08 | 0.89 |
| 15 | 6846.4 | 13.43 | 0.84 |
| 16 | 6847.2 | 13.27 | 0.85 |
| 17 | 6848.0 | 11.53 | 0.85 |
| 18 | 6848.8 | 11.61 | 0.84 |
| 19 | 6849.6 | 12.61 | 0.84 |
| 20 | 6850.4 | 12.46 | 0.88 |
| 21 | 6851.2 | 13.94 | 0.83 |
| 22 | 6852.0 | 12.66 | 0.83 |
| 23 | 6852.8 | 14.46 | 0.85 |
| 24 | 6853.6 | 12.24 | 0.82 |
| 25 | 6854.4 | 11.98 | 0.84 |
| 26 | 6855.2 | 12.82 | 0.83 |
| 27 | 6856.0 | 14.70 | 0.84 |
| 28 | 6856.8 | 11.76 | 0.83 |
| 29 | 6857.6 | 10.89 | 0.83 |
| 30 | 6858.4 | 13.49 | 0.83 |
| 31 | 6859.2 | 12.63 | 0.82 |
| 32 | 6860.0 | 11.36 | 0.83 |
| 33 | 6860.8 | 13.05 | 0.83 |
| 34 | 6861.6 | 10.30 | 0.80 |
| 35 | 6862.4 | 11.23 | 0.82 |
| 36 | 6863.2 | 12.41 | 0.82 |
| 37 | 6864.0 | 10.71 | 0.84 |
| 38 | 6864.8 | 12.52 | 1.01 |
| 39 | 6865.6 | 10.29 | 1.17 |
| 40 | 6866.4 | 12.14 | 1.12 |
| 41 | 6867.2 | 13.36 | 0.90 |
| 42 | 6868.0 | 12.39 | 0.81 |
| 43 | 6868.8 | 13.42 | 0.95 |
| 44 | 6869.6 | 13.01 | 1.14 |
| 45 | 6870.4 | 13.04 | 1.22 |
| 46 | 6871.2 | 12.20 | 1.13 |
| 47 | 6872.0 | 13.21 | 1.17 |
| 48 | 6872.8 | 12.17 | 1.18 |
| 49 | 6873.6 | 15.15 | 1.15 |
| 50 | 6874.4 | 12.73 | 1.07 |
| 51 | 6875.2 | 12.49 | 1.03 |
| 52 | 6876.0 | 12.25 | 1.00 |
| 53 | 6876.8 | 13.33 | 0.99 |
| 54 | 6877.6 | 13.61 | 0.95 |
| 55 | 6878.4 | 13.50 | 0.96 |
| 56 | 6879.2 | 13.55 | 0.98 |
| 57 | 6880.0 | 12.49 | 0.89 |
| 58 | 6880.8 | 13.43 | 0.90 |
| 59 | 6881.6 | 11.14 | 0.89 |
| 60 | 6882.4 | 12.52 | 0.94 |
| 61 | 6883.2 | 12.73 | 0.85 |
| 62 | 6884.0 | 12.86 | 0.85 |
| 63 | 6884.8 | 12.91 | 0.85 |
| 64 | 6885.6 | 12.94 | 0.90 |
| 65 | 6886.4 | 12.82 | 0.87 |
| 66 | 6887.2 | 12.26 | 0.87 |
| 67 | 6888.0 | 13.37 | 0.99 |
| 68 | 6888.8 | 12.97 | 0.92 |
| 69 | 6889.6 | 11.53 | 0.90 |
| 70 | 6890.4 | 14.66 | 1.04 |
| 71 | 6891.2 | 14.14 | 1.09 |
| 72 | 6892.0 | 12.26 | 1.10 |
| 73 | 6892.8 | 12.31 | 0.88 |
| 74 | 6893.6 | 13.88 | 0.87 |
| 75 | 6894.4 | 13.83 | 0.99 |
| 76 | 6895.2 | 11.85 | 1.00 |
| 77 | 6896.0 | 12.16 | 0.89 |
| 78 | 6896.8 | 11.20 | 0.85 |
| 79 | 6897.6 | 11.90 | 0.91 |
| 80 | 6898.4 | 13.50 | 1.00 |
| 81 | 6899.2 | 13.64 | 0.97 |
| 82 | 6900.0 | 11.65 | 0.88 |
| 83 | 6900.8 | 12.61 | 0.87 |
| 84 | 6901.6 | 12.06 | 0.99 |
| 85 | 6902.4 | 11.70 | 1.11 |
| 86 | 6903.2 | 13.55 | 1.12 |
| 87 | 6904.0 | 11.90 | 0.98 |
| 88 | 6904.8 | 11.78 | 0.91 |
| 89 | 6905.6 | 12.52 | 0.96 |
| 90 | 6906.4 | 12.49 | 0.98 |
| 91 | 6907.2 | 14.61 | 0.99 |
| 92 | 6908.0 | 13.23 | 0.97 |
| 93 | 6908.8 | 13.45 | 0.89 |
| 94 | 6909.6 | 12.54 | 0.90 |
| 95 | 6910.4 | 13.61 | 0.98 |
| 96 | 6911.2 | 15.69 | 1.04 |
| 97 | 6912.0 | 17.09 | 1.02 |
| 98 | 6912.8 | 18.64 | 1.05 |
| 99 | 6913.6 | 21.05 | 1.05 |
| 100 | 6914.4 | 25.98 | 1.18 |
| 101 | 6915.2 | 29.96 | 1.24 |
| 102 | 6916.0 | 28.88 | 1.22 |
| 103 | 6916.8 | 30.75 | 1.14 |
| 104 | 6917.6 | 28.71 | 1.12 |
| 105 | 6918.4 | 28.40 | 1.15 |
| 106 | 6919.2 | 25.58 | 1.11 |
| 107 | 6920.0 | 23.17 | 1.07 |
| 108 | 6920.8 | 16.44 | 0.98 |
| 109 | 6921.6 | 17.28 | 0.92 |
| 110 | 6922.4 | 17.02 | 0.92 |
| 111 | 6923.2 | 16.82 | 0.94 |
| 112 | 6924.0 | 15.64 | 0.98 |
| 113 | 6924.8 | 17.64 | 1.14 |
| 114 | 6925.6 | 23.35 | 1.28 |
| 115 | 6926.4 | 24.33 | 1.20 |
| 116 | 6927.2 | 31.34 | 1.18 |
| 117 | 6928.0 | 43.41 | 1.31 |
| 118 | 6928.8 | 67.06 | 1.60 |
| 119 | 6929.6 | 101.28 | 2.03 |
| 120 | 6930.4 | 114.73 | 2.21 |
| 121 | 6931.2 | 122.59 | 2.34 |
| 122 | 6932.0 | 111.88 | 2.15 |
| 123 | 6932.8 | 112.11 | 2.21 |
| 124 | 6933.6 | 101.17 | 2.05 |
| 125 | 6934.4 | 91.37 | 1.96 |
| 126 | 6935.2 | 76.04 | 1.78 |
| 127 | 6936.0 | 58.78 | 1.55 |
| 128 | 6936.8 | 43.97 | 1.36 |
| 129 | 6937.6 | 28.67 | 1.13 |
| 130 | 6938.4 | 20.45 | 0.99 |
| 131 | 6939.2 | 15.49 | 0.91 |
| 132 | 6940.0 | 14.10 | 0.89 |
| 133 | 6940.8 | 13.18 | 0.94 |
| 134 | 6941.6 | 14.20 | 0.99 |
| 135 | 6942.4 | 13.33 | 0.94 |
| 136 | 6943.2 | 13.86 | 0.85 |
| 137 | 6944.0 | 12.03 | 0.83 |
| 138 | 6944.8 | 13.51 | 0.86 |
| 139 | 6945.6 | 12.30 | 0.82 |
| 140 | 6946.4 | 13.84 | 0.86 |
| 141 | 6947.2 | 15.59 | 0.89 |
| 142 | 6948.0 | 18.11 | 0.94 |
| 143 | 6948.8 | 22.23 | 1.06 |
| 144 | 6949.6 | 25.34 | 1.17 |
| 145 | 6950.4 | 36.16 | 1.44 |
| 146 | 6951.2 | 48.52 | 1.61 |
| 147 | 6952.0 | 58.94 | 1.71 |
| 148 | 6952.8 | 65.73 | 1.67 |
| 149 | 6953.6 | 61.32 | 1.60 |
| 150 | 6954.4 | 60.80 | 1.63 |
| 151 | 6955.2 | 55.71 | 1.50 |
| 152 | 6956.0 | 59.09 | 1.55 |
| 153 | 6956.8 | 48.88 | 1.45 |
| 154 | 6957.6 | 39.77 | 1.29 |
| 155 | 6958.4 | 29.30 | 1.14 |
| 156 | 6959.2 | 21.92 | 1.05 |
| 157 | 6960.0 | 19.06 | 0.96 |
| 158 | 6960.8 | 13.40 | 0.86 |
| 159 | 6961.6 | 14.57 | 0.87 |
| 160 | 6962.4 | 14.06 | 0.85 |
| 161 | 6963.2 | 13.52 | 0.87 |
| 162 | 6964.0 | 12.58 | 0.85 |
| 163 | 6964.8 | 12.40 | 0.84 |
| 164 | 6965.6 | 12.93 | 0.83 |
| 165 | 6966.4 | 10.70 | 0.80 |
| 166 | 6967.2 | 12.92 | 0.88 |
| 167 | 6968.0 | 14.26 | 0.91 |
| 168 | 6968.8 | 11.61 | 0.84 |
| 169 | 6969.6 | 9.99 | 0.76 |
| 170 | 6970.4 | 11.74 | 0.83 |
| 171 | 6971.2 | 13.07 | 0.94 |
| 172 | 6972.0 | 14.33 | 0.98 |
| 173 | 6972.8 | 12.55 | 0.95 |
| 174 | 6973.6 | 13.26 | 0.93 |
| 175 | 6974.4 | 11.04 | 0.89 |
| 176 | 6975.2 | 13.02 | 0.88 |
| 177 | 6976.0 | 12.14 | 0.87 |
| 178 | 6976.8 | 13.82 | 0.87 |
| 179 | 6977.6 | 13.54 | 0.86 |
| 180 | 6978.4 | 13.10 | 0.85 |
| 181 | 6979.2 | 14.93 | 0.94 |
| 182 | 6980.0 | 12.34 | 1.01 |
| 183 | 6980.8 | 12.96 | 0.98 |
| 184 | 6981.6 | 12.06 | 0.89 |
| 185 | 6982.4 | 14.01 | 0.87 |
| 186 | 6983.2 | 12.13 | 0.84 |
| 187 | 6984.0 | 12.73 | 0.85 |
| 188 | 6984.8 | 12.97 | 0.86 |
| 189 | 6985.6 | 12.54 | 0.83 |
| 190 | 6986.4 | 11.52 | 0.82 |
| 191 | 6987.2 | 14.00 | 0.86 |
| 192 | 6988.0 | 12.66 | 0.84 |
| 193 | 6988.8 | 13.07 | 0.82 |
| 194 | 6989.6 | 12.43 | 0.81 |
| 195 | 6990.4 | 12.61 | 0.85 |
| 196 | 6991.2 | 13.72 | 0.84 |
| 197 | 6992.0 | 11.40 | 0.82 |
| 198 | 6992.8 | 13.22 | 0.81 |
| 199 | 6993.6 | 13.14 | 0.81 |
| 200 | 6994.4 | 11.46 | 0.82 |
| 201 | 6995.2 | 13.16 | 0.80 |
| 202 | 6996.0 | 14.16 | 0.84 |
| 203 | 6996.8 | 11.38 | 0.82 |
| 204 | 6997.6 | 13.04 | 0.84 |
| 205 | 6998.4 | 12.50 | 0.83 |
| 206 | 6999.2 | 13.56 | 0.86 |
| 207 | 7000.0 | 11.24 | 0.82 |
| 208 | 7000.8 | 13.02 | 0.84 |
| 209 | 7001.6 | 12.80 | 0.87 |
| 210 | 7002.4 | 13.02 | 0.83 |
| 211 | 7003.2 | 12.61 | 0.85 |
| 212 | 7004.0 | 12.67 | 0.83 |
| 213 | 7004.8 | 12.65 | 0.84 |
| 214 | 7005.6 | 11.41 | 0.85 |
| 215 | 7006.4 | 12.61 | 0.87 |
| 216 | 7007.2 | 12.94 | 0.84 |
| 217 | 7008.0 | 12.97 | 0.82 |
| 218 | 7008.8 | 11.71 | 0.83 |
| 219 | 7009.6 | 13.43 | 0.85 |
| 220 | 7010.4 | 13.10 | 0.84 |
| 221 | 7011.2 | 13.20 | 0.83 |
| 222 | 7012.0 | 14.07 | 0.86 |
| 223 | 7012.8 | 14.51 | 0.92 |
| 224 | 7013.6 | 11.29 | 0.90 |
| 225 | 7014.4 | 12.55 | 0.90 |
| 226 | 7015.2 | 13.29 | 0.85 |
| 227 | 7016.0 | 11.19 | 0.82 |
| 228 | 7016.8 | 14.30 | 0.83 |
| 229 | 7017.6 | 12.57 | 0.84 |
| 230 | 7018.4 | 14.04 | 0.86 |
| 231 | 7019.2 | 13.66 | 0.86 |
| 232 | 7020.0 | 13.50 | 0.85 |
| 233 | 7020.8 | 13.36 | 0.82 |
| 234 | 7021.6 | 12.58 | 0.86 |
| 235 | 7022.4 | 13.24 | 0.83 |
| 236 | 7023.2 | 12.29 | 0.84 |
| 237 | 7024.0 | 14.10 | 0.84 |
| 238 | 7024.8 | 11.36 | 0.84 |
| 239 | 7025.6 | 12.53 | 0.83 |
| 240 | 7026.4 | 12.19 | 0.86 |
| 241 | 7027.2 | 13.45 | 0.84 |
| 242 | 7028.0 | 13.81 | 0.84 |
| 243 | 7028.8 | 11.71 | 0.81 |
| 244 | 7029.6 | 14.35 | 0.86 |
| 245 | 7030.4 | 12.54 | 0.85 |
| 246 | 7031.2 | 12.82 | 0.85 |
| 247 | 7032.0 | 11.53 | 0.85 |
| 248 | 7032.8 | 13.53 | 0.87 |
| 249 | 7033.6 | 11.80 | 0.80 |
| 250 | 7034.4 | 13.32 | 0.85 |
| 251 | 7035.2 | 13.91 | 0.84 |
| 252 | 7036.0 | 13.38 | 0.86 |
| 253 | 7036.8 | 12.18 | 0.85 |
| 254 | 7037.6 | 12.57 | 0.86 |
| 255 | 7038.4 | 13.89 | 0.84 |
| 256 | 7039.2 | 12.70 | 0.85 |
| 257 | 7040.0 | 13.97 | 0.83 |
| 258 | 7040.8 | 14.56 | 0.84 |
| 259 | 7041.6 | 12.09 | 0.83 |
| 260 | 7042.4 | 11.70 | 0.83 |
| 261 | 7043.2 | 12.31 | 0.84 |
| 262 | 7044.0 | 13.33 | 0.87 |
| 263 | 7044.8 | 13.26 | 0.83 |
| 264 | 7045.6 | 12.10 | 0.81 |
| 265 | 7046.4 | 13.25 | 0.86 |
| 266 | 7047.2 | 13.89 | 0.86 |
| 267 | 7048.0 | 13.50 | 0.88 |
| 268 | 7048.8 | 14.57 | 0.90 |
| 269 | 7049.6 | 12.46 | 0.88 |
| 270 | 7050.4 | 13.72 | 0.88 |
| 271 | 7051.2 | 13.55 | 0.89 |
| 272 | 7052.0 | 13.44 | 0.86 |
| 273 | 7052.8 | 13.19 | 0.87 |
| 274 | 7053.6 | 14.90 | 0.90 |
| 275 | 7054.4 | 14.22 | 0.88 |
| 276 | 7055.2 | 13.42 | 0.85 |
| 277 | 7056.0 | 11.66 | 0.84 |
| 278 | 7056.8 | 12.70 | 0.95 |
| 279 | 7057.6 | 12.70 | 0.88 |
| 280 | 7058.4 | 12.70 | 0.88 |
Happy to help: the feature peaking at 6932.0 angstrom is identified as H-alpha 6563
